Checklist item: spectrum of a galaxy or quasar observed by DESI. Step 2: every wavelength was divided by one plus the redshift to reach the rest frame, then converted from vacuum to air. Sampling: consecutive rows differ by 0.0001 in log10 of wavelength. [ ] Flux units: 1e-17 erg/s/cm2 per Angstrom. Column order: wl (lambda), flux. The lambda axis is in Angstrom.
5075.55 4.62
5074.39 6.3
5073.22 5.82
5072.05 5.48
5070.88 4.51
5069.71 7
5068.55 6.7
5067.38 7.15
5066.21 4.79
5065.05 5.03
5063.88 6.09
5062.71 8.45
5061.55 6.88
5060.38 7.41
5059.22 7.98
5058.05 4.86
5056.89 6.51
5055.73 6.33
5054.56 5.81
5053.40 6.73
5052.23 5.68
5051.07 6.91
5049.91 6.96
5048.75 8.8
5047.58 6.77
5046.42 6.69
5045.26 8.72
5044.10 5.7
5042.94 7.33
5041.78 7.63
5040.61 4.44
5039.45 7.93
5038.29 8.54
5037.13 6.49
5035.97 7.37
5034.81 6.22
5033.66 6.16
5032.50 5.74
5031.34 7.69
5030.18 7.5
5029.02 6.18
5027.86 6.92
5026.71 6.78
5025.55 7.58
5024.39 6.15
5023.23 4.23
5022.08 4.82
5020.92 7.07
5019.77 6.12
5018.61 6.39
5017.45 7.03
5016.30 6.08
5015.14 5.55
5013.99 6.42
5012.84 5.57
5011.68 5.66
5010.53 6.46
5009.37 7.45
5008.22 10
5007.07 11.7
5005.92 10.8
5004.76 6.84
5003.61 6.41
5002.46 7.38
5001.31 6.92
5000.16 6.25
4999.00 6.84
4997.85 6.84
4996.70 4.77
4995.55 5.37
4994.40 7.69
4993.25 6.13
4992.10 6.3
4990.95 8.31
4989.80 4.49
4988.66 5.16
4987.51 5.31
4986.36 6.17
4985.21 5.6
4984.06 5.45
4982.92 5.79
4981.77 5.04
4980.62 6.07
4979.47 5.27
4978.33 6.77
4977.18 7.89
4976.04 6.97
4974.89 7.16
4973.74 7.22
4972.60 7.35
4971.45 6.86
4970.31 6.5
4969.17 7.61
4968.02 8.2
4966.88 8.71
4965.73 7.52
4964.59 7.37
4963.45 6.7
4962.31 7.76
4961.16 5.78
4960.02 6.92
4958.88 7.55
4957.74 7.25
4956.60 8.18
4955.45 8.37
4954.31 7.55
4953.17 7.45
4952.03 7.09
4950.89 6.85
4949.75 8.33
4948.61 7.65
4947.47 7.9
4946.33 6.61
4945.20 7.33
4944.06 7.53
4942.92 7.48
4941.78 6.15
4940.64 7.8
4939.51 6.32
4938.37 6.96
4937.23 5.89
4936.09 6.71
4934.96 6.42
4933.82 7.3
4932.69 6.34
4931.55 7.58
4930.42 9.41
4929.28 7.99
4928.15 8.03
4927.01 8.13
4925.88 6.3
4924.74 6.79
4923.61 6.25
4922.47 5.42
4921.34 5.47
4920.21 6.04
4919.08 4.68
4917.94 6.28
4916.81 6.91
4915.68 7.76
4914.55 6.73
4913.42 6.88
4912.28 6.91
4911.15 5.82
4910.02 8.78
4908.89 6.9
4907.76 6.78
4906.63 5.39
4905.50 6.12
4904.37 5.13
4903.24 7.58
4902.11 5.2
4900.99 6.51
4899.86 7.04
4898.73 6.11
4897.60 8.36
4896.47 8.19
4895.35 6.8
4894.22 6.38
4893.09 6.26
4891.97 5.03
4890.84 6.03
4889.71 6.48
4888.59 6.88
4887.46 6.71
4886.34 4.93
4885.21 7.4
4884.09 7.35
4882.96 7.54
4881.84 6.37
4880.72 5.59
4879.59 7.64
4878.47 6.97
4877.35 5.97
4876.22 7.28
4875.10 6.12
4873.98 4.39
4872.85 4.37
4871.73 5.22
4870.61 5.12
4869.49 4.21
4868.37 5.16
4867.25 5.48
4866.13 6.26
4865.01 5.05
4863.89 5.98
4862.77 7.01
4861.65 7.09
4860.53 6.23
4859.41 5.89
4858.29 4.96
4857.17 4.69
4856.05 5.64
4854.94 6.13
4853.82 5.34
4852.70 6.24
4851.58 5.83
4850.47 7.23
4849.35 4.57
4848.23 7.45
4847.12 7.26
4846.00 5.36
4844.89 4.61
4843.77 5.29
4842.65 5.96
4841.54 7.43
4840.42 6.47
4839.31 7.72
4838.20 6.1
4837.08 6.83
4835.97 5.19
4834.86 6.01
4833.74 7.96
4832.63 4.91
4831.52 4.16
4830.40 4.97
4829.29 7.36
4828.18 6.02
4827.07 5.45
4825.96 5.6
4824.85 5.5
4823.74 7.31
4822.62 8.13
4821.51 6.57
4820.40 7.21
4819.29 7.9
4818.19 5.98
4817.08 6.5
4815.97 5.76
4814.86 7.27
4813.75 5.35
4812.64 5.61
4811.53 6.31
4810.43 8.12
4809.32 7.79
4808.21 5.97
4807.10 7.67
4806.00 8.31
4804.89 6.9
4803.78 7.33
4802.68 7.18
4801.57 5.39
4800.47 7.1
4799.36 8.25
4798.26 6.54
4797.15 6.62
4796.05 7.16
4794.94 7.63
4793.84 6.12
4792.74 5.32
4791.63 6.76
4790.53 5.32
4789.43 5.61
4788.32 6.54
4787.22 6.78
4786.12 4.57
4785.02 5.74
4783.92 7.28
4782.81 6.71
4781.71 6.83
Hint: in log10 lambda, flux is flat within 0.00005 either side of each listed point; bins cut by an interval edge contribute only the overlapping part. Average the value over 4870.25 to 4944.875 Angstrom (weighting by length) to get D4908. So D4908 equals 6.6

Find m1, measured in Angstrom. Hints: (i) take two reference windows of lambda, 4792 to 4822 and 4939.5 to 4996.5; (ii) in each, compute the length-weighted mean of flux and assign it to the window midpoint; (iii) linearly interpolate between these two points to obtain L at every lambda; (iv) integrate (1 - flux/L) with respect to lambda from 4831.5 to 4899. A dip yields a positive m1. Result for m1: 7.0 Angstrom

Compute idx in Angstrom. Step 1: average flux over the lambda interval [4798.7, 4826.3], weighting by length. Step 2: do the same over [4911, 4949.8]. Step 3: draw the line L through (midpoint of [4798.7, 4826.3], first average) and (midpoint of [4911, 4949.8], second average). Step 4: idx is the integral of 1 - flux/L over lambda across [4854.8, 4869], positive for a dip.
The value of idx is 2.2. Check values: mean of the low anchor 6.85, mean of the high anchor 6.91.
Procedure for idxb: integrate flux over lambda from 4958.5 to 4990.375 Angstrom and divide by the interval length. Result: 6.61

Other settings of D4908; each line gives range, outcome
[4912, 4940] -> 6.78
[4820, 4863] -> 6.13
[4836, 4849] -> 6.33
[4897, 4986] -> 6.91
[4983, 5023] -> 6.6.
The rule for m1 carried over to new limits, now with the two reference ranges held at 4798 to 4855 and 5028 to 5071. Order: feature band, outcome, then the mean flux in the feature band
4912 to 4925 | 0.48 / 6.32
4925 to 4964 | -4.06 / 7.28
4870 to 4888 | 0.92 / 6.18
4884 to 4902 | -0.19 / 6.6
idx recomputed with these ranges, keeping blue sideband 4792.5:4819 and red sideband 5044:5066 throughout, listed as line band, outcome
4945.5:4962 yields -1.55 Angstrom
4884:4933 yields 0.66 Angstrom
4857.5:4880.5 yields 3.30 Angstrom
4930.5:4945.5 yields -0.48 Angstrom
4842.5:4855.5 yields 1.61 Angstrom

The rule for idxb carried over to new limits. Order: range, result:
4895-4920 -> 6.67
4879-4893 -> 6.49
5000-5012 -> 7.91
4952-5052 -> 6.84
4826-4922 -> 6.18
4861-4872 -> 5.68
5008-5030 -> 6.41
